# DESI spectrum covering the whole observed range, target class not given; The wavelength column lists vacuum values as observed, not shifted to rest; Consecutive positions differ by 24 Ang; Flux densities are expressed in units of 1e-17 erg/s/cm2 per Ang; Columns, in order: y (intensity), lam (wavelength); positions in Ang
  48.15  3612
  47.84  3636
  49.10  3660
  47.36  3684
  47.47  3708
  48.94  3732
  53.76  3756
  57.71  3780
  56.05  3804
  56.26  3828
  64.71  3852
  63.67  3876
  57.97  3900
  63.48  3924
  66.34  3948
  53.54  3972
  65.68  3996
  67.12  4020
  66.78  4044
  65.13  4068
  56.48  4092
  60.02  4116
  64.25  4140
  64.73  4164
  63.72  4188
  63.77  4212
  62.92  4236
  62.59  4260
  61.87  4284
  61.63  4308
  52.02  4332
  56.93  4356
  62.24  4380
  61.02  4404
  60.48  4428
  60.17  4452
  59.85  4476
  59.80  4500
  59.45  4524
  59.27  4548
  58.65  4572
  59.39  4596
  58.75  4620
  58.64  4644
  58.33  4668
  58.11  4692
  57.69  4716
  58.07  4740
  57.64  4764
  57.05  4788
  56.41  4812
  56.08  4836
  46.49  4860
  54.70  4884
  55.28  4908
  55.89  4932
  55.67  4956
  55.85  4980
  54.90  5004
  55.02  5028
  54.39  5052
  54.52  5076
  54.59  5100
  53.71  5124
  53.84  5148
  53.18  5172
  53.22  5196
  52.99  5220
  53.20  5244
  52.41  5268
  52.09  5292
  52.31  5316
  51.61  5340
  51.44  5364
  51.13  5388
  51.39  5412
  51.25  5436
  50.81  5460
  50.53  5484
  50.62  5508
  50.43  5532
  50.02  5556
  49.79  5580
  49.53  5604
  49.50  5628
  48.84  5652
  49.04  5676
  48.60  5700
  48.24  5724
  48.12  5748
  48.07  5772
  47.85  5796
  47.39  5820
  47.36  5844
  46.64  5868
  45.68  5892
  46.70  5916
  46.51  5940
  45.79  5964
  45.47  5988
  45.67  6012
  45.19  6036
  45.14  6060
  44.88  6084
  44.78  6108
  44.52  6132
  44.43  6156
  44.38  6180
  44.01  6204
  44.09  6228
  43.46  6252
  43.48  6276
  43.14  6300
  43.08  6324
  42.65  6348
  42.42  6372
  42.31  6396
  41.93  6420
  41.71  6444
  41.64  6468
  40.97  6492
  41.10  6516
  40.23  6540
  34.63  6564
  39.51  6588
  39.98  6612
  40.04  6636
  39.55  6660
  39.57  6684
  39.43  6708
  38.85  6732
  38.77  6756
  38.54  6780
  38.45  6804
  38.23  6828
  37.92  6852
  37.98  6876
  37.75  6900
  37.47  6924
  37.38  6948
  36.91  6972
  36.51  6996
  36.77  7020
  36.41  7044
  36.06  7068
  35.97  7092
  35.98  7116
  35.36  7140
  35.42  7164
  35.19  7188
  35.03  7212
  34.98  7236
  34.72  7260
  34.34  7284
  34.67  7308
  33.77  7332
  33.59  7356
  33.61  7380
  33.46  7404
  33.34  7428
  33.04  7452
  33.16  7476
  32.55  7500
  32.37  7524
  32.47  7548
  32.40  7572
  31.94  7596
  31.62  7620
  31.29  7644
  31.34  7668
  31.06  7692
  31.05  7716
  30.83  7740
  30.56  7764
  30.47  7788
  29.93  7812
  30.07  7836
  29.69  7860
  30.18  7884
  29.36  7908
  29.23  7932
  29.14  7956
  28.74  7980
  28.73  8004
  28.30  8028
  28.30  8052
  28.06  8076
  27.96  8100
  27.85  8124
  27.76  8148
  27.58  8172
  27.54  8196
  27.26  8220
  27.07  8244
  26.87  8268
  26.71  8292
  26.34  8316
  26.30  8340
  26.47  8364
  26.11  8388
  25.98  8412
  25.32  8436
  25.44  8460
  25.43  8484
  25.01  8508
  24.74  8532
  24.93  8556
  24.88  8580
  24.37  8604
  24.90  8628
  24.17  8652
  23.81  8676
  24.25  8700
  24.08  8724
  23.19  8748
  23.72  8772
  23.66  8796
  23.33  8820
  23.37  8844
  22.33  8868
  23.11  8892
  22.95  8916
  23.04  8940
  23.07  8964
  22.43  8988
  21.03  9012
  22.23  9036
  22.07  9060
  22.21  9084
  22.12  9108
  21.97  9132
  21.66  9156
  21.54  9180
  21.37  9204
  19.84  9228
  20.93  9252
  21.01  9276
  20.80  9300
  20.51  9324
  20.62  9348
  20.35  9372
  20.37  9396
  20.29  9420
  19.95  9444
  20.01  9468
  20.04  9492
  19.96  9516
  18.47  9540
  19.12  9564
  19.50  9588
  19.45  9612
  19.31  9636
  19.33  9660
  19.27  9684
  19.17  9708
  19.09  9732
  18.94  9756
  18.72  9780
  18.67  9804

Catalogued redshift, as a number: 0.00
